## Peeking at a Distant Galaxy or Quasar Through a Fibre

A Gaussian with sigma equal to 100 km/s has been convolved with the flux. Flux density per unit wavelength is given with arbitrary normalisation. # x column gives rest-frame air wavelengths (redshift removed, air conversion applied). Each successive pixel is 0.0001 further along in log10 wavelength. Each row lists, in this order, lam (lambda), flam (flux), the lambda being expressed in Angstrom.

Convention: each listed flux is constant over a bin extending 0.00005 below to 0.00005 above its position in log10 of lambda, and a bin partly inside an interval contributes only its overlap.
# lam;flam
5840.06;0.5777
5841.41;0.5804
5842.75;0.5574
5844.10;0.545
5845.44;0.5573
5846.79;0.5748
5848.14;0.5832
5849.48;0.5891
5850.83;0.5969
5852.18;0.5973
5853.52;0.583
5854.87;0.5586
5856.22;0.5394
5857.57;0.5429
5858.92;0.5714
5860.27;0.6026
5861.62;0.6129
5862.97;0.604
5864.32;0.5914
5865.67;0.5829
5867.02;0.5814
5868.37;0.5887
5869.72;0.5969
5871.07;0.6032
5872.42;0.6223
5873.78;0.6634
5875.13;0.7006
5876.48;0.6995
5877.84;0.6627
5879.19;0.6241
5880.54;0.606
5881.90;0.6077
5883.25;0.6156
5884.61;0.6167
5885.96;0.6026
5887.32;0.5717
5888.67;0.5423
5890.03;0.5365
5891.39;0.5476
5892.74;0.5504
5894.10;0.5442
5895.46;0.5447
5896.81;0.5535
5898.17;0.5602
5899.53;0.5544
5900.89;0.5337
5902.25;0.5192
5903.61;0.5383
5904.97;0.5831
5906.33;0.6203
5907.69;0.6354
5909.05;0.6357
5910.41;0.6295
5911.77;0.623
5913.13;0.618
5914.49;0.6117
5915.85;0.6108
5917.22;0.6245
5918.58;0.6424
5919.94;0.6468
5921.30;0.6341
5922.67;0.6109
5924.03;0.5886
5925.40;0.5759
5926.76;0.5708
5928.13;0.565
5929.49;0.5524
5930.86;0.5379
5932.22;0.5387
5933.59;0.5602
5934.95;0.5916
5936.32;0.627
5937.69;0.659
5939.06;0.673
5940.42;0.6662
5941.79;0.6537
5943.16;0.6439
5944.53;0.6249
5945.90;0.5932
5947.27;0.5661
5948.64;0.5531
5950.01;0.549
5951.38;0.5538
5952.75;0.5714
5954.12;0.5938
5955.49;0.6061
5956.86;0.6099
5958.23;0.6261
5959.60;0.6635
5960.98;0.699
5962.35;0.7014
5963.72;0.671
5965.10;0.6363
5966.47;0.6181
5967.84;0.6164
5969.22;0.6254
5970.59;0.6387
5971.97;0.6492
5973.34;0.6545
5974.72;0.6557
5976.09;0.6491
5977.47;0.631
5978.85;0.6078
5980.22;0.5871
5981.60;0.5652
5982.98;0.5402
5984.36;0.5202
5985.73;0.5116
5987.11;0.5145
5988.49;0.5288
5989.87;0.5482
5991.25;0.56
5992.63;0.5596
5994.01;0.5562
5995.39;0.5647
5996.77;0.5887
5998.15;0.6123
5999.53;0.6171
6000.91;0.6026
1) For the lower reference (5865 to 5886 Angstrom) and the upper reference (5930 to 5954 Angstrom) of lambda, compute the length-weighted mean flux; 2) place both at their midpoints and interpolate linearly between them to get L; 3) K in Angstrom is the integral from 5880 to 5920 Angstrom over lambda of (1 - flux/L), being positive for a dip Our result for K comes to 1.8 Angstrom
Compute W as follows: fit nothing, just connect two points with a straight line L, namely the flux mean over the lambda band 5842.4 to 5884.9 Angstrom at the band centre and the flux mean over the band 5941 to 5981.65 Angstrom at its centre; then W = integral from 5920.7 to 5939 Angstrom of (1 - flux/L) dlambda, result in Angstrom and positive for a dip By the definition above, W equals 0.8 Angstrom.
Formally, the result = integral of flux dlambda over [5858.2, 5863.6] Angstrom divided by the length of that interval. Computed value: 0.597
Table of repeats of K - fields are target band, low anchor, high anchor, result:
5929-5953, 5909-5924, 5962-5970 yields 1.4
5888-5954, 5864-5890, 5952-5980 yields 3.7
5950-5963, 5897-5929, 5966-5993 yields -0.6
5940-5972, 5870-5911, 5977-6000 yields -2.6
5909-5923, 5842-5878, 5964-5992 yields -0.7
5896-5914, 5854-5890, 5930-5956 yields 0.5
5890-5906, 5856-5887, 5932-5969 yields 1.7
